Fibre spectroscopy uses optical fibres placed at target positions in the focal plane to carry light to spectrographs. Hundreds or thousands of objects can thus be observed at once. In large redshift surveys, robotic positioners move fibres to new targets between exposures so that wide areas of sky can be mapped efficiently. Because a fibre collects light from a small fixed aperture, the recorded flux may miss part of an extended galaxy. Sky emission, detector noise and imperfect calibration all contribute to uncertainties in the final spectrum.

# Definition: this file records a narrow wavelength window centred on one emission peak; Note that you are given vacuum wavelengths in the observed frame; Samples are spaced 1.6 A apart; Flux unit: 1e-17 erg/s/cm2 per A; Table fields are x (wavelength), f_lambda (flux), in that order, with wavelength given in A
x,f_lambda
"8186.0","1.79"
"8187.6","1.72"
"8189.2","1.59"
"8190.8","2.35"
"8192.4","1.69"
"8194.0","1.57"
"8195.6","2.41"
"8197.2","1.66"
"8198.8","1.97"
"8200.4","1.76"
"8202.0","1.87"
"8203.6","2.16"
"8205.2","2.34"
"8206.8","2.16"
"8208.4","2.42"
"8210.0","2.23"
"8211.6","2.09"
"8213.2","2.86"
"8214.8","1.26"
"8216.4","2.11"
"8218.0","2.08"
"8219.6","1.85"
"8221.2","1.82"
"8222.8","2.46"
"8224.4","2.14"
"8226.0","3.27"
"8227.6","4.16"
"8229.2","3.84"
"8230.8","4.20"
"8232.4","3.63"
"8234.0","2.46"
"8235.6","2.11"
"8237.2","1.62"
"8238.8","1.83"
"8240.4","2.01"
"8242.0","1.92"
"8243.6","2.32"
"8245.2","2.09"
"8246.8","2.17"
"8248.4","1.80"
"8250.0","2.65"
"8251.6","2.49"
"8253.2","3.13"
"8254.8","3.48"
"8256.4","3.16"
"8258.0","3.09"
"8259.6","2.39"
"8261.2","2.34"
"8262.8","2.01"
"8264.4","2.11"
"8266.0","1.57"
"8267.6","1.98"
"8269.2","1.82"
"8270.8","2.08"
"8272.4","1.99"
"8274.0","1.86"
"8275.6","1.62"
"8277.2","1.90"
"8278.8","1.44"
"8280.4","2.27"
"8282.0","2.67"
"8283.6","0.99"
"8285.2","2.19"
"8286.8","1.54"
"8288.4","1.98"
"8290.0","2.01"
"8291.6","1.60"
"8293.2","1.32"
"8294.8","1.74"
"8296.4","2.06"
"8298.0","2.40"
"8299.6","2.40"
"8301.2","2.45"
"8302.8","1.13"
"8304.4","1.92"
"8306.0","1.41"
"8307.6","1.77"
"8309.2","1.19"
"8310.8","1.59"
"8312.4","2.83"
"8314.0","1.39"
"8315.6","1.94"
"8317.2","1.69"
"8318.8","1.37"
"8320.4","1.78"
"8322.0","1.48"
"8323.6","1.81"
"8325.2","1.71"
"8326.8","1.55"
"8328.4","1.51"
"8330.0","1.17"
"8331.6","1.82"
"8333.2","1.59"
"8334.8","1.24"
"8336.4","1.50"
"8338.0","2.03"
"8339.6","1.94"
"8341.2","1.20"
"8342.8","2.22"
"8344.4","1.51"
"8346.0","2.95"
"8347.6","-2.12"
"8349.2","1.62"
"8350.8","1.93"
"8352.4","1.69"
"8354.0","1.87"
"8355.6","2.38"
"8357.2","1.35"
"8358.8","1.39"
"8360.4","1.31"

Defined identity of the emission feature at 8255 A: [N II] 6583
